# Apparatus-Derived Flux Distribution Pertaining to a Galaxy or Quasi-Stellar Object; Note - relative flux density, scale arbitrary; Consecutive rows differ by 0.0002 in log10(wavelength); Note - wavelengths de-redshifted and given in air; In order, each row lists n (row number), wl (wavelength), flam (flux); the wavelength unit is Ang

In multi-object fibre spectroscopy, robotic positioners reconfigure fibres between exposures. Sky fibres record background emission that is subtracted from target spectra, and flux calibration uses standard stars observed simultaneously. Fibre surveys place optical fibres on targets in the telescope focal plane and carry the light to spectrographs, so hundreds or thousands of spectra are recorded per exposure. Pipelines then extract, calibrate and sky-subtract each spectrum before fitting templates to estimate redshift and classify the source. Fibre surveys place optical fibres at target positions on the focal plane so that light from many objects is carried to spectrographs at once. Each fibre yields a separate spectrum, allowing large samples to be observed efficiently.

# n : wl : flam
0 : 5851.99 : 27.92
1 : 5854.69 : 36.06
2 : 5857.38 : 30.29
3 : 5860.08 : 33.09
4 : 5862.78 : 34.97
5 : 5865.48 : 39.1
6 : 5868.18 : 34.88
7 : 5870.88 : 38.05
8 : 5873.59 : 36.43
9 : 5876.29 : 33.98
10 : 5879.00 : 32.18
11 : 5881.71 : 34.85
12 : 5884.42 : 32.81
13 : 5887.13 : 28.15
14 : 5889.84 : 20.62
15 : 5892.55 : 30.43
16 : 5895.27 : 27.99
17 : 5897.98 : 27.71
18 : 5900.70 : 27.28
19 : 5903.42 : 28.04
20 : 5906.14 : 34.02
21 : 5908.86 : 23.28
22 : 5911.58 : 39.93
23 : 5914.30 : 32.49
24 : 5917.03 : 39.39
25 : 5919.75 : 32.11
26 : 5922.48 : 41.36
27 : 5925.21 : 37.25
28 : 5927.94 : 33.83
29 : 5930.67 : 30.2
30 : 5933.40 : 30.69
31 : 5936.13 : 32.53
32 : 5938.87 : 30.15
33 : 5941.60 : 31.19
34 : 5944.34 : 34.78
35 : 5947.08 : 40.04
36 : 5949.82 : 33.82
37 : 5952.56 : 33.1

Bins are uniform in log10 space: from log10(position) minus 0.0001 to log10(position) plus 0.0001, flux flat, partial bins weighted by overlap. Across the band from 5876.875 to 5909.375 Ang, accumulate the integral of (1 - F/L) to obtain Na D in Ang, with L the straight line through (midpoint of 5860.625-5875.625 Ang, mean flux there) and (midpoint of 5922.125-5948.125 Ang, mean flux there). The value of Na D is 5.7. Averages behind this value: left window 36.4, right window 33.8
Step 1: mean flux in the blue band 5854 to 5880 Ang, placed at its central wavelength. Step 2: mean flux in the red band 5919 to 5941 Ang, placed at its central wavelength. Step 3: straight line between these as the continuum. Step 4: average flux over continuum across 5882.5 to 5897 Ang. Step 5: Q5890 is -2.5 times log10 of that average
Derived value 0.21 mag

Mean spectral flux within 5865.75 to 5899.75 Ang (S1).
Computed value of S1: 31.7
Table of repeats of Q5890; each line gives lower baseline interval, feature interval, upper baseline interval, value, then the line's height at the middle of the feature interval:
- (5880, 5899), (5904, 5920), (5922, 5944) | -0.07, 31.2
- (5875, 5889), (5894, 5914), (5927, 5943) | 0.06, 31.7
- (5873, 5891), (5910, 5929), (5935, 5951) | -0.12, 32.8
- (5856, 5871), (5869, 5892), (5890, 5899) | -0.04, 30.9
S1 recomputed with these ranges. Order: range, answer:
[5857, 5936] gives 32.6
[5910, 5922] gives 36.1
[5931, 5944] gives 31.4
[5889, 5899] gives 27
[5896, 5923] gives 32.2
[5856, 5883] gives 34.8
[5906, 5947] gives 33.7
